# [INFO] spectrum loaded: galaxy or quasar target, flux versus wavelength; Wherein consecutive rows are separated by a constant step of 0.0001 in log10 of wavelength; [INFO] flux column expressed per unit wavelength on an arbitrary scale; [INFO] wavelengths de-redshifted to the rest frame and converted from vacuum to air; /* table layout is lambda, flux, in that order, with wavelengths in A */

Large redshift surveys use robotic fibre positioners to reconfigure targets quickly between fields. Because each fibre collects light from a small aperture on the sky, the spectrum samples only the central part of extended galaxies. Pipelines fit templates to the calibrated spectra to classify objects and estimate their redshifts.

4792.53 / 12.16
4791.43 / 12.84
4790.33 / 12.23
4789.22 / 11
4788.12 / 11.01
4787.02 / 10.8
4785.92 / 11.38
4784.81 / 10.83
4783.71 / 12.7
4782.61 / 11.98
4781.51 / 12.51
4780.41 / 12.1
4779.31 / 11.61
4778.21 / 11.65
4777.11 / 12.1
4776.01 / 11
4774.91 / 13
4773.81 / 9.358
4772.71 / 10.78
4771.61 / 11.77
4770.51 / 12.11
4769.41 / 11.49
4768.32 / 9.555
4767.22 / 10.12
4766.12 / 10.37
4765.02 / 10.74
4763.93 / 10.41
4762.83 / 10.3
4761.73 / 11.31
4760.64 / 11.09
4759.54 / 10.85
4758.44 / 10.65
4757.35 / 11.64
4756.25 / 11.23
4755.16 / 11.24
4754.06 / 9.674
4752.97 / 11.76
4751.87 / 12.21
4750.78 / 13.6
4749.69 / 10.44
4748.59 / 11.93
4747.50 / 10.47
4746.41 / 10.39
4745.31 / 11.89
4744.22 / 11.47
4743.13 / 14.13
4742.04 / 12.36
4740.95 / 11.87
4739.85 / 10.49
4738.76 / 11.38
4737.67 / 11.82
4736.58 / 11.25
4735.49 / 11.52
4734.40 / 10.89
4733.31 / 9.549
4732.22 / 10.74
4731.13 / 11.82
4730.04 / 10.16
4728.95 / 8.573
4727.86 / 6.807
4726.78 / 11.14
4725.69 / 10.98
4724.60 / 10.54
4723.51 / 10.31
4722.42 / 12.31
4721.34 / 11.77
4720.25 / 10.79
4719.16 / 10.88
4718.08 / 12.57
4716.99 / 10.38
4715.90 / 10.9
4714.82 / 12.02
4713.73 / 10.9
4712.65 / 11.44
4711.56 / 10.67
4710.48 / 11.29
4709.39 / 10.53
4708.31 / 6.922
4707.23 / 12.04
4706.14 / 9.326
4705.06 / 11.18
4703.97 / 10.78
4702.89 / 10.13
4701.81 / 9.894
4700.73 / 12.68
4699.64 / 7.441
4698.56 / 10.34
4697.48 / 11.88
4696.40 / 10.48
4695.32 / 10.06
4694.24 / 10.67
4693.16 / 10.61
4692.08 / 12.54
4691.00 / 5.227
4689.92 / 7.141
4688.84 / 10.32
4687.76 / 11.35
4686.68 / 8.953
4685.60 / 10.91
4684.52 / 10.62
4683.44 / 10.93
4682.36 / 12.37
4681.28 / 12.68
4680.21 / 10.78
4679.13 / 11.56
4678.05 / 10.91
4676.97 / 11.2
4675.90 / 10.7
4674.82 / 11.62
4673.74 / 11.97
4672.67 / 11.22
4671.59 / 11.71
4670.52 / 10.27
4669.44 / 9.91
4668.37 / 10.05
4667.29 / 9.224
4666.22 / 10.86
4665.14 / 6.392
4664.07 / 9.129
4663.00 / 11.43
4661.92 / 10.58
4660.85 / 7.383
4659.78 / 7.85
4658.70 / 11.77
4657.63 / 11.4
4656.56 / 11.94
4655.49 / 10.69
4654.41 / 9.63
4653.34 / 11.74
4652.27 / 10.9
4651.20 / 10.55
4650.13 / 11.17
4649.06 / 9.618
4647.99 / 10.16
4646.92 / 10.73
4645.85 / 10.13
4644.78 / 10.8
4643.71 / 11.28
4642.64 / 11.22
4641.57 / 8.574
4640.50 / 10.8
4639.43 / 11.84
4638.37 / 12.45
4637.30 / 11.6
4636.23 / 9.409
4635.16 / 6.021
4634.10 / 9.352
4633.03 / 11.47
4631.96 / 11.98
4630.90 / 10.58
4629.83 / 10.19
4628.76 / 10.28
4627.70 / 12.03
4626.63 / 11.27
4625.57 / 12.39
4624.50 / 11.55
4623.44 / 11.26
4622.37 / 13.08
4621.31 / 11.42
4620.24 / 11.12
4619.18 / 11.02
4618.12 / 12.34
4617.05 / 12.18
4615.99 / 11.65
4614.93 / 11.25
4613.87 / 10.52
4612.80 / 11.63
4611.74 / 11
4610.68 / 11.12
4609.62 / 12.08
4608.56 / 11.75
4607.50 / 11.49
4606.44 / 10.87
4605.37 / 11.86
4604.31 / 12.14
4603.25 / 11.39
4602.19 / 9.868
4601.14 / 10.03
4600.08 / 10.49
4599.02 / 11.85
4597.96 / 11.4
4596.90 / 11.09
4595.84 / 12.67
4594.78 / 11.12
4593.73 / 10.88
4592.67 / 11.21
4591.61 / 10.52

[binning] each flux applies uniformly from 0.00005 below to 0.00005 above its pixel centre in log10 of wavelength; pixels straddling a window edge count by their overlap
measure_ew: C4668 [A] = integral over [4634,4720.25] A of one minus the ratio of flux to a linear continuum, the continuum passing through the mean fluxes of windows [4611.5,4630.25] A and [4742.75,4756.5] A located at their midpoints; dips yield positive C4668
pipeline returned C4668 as 7.7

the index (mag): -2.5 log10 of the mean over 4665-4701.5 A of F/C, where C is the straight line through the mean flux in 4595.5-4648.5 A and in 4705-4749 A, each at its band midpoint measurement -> 0.05 mag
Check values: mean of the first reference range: 11.1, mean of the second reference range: 10.9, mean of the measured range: 10.5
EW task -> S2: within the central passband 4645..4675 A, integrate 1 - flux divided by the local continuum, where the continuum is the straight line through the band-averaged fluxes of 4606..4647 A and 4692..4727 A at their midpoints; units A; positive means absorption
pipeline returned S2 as 1.7 A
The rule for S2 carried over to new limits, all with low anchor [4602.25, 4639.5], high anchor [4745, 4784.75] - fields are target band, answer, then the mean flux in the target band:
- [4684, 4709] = 2.6 A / 10.1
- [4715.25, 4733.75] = 1.1 A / 10.6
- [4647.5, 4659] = 0.4 A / 10.9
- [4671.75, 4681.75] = -0.1 A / 11.4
